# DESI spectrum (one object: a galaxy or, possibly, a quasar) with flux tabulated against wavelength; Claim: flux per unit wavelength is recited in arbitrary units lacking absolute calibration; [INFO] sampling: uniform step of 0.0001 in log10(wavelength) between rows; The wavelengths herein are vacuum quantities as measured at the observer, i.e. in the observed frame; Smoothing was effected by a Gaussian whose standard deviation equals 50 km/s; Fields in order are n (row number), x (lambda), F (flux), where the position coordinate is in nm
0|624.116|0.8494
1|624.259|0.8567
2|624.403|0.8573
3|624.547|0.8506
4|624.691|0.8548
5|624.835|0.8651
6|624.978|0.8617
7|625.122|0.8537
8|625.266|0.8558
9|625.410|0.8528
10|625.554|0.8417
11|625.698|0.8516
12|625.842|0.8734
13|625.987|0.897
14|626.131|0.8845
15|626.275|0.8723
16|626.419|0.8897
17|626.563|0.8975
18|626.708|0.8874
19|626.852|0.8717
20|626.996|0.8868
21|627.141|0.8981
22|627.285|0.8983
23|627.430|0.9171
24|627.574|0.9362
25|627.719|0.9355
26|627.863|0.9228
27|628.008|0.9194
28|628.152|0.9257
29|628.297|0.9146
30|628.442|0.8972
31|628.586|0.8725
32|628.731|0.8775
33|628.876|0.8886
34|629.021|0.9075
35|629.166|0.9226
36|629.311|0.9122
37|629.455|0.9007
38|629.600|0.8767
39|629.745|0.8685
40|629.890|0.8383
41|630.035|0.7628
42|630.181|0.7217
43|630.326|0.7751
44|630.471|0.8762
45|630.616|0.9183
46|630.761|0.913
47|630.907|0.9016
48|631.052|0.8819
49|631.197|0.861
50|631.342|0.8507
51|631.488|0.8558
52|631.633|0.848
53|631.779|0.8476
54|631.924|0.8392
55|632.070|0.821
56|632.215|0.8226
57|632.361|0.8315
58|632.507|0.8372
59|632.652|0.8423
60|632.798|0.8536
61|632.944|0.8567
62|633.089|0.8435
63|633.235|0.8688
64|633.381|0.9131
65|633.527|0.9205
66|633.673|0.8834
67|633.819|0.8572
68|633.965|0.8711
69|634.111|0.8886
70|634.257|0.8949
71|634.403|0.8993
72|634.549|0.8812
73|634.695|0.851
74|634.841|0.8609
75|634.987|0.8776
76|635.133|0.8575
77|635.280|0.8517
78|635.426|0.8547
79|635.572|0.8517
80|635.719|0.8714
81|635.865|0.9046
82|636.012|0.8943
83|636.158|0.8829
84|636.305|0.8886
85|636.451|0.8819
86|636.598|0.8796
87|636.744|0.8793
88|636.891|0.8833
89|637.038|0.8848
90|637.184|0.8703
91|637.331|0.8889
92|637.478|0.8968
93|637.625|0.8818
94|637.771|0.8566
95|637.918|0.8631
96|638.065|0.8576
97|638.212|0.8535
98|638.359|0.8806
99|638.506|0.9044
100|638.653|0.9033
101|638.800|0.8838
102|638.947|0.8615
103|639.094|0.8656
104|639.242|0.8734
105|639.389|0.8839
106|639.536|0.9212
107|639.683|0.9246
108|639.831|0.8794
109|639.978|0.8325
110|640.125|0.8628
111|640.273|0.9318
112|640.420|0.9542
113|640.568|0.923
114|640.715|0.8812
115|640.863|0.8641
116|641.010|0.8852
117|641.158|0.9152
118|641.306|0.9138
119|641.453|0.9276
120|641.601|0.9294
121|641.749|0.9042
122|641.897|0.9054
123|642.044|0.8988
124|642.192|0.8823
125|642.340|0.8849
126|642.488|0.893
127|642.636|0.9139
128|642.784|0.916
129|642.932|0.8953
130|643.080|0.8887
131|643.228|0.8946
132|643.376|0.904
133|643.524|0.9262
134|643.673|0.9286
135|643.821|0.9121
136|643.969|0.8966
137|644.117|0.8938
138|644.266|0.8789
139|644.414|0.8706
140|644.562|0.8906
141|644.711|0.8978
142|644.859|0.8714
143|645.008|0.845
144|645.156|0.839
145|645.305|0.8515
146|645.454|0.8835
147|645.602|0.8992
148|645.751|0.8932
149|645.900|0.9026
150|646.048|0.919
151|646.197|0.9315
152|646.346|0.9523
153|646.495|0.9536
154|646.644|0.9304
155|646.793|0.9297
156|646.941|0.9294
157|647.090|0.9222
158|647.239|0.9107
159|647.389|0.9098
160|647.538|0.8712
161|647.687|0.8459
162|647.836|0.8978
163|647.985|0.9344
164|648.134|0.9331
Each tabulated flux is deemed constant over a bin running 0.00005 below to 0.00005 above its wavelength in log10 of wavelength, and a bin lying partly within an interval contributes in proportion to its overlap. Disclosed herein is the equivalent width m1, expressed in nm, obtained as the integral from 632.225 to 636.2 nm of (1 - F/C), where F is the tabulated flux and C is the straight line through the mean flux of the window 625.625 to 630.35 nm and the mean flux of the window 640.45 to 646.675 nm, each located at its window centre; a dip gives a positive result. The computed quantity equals 0.09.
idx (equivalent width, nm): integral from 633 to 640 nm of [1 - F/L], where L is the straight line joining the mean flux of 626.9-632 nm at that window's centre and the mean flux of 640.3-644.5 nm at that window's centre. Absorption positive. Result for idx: 0.107 nm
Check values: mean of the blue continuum 0.879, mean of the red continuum 0.903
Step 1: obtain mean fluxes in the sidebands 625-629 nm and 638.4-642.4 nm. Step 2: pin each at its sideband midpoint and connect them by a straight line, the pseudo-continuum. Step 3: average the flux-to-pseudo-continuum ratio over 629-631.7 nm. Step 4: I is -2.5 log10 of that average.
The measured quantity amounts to 0.036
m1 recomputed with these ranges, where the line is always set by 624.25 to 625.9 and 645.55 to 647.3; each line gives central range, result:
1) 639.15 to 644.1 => 0.04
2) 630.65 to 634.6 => 0.06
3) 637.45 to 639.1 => 0.04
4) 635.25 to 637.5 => 0.03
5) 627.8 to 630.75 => -0.02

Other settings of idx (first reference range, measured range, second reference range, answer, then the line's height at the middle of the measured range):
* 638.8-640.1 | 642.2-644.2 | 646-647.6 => 0.00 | 0.902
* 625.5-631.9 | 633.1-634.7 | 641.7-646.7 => 0.00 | 0.886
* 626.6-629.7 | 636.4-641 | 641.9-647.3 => 0.09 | 0.902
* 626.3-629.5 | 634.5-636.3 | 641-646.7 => 0.06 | 0.902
